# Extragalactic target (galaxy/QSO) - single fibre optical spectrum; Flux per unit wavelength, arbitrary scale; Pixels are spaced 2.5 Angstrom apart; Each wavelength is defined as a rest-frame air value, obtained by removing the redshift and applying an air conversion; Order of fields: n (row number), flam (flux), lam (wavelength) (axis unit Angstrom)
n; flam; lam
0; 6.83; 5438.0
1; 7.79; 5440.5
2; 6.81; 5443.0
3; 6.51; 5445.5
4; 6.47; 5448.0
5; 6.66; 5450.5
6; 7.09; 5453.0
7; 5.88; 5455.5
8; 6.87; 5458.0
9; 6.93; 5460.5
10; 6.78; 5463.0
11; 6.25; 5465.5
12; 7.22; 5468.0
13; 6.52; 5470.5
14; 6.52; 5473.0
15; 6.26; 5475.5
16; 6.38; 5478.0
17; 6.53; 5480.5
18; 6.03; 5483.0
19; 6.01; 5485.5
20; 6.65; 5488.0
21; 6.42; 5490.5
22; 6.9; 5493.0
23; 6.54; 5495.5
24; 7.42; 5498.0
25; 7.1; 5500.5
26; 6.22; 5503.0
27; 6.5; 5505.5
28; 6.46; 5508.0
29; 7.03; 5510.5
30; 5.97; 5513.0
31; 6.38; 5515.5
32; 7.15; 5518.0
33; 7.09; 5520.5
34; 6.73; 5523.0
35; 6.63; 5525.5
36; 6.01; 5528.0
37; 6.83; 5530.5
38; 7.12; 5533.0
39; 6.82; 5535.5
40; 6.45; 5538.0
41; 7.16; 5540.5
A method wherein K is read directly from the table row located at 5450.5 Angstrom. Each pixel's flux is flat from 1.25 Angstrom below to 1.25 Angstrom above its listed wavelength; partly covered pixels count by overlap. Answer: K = 6.66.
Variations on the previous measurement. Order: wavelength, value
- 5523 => 6.73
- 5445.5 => 6.51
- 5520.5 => 7.09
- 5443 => 6.81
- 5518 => 7.15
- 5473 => 6.52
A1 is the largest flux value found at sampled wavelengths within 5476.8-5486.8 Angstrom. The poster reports 6.53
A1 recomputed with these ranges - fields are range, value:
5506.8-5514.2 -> 7.03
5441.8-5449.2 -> 6.81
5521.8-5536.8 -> 7.12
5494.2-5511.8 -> 7.42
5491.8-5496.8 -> 6.9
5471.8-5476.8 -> 6.52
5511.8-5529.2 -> 7.15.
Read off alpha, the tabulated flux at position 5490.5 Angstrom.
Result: 6.42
